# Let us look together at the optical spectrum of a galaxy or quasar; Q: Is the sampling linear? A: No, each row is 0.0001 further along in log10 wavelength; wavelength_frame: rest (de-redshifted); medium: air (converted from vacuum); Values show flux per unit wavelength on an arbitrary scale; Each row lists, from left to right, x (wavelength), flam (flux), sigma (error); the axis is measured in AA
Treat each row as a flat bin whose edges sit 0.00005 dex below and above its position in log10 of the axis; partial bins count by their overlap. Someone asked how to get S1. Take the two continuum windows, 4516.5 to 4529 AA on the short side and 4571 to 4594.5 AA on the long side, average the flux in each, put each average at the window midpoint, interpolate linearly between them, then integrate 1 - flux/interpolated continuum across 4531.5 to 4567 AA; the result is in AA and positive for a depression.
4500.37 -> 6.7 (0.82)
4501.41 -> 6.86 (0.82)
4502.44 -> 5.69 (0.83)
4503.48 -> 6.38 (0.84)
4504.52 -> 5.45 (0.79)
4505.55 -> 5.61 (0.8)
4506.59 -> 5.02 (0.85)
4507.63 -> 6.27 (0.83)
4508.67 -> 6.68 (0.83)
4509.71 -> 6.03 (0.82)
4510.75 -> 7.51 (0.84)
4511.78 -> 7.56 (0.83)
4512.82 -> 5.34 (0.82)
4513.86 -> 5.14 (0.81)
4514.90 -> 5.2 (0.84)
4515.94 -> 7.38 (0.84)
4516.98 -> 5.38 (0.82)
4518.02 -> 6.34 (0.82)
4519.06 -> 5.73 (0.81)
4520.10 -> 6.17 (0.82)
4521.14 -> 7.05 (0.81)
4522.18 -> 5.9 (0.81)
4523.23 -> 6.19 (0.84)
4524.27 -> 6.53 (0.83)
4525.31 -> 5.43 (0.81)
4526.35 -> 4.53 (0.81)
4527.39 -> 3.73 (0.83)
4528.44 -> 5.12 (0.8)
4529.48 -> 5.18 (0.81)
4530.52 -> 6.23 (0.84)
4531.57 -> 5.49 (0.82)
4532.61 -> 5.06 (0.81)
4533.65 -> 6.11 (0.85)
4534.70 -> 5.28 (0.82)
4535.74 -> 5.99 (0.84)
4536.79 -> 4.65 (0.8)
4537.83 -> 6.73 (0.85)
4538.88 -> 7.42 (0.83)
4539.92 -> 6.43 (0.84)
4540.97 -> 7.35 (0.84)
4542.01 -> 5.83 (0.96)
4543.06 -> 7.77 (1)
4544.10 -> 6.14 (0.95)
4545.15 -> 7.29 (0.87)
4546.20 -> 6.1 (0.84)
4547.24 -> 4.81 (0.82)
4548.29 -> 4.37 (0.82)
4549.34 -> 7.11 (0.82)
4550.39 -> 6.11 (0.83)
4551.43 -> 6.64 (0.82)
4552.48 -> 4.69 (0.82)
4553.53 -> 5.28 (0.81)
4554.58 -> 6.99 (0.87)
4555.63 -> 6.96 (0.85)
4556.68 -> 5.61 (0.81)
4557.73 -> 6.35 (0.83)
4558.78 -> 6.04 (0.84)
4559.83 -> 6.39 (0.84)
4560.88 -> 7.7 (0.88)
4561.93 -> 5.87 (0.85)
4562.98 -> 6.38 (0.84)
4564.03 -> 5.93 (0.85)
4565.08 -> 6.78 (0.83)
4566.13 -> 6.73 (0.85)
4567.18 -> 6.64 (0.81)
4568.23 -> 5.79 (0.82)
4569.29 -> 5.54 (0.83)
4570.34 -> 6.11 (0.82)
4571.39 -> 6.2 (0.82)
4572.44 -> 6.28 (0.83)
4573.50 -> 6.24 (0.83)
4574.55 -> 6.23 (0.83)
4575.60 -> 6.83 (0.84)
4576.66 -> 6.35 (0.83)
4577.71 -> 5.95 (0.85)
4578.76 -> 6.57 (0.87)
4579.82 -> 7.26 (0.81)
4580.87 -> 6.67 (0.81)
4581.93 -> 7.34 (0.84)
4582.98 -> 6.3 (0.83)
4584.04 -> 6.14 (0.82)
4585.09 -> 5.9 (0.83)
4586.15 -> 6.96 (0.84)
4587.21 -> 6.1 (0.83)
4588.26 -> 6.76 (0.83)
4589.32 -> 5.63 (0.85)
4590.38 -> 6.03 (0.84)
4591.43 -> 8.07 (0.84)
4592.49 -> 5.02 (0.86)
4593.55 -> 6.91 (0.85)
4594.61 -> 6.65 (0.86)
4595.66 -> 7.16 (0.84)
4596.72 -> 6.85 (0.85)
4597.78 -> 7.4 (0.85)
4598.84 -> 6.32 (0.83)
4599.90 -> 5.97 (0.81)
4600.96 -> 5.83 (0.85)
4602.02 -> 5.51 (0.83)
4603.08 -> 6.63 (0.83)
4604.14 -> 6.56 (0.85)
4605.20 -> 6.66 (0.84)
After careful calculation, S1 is -1.1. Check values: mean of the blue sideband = 5.67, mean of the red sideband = 6.45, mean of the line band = 6.2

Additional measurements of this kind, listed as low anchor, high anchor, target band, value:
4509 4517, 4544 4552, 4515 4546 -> 0.76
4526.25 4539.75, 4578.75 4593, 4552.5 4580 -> -0.76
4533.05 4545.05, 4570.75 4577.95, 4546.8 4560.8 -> 0.72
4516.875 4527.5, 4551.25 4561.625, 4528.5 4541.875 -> 0.05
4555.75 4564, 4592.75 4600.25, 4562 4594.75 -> 0.70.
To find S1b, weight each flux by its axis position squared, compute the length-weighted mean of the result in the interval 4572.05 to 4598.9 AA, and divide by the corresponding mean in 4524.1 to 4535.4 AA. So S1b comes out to 1.3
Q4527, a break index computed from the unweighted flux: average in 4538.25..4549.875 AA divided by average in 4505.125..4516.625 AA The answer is 1.04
